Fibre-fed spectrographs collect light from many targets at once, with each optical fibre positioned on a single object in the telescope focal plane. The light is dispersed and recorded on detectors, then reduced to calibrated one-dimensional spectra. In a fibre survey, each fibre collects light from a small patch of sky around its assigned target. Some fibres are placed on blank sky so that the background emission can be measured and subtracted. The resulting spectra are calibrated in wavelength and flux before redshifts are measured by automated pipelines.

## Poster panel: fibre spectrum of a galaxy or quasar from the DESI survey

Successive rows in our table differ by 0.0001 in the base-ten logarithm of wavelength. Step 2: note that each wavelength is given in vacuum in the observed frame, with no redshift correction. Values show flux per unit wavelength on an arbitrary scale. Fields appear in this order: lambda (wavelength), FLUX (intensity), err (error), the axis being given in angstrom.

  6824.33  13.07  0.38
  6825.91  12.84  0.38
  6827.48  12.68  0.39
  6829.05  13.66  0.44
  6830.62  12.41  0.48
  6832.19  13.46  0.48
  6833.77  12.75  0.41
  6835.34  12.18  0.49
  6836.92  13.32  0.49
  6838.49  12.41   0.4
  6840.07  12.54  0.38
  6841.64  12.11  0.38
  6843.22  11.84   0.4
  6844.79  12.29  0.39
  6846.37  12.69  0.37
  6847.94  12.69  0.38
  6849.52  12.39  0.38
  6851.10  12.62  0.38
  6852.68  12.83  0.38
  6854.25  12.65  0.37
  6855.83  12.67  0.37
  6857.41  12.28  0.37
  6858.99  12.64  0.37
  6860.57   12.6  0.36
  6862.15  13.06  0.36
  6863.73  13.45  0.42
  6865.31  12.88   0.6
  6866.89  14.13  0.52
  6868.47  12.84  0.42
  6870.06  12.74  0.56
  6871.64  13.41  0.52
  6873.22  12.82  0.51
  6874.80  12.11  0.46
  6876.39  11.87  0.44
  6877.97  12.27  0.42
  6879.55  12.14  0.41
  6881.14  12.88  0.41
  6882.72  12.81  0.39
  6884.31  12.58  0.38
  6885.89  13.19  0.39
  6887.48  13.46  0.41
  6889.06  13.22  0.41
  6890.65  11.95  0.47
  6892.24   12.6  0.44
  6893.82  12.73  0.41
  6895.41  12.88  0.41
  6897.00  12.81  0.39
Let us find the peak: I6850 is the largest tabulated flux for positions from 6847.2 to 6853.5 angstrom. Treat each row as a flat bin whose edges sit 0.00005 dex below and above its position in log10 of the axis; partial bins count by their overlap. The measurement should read 12.83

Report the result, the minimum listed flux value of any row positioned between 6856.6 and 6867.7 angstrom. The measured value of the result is 12.28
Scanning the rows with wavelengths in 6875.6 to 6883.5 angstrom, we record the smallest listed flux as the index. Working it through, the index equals 11.87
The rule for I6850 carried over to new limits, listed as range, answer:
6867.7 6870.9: 12.84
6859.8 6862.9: 13.06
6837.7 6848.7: 12.69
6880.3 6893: 13.46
